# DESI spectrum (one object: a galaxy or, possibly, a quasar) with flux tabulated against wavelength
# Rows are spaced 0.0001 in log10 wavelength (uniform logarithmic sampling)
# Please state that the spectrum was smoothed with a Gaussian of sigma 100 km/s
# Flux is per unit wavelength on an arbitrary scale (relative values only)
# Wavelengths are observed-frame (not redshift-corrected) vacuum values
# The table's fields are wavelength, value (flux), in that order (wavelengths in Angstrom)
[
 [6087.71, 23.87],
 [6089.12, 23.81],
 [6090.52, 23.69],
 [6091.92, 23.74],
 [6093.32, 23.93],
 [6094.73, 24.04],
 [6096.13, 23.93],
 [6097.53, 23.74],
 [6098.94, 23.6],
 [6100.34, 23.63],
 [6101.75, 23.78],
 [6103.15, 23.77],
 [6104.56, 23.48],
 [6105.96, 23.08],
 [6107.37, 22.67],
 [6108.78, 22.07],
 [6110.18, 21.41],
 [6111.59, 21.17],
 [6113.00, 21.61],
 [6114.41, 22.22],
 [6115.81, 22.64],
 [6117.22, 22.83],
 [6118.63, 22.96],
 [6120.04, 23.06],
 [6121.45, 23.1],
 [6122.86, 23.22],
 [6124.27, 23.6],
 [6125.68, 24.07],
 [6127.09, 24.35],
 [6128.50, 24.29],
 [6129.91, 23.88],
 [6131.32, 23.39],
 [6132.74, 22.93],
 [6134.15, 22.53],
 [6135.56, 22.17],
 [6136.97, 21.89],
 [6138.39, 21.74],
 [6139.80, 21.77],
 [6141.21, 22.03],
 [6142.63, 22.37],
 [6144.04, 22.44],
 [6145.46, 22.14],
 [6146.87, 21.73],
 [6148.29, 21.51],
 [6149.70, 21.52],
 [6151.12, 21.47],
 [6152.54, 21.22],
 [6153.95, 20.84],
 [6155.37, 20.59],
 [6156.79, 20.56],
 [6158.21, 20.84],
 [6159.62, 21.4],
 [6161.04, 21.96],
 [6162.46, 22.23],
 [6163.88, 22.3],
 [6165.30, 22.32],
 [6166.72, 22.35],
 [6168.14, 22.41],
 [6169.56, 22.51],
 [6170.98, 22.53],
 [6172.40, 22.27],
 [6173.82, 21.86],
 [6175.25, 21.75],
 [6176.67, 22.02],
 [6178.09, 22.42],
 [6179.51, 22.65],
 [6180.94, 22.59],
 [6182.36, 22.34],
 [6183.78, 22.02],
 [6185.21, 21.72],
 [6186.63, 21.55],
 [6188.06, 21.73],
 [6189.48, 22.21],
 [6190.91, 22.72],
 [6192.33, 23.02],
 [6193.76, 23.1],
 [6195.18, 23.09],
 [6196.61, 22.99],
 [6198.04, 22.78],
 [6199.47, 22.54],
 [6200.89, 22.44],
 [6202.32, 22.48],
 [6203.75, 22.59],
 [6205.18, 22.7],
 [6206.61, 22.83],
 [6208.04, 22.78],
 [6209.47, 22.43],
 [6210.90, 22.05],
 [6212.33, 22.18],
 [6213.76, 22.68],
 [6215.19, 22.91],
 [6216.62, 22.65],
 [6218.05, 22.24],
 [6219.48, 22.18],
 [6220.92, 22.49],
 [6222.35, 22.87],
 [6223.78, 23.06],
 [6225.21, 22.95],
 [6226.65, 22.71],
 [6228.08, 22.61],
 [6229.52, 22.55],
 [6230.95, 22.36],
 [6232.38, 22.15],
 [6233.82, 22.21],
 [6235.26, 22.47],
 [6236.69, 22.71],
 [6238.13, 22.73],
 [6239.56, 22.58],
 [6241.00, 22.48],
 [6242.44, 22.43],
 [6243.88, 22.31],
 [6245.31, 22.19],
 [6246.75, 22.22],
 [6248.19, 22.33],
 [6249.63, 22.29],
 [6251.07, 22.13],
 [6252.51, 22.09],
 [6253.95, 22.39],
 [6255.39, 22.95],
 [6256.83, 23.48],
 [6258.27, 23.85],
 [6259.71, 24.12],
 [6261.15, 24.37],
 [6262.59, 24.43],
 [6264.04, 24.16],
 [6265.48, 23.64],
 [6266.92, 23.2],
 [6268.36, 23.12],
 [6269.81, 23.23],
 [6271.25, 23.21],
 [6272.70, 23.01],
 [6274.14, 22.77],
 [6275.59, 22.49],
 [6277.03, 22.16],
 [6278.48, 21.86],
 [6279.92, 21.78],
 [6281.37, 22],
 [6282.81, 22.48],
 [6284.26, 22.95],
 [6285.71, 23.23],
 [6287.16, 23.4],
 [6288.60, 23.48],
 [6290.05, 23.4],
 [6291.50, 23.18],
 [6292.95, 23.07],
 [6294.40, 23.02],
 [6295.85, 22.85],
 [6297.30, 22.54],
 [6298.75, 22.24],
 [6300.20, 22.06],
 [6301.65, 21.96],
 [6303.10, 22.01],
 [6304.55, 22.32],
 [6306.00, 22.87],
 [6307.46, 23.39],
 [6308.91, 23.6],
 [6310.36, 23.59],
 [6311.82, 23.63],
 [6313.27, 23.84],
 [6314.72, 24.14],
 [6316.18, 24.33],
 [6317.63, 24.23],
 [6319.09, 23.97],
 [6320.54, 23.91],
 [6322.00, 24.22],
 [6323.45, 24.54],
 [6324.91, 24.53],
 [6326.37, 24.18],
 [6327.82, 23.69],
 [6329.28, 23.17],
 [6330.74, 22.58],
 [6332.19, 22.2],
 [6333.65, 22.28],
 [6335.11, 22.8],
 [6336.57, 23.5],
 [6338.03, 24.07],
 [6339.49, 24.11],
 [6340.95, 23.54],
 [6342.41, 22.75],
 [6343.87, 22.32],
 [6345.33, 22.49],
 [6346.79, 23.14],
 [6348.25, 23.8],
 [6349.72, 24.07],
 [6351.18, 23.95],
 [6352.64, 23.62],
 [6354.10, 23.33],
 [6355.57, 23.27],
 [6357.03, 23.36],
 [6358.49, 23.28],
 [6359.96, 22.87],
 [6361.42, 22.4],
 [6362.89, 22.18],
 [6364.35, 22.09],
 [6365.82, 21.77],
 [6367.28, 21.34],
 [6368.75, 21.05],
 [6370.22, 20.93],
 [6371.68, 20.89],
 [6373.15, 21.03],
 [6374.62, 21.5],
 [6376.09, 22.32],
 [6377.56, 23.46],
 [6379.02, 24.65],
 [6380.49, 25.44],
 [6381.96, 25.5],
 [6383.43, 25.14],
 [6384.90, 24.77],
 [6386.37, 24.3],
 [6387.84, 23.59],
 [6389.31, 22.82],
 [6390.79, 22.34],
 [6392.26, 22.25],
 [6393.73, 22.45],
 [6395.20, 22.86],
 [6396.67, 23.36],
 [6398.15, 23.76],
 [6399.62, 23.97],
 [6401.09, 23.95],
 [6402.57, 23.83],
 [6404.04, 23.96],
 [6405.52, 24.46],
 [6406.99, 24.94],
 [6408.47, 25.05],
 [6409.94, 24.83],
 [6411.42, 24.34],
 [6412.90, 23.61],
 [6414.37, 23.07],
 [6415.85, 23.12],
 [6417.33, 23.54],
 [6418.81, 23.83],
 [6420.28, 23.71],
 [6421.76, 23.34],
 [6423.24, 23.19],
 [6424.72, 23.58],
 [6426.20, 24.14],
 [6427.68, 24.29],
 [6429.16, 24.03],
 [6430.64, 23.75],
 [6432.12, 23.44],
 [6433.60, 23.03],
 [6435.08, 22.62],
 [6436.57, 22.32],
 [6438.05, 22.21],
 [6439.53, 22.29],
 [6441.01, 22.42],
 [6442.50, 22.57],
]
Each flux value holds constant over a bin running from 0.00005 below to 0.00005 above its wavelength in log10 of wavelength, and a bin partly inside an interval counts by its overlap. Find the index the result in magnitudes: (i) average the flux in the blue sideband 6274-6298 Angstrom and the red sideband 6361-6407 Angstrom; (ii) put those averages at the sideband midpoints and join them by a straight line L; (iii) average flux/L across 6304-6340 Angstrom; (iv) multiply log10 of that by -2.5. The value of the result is -0.03 mag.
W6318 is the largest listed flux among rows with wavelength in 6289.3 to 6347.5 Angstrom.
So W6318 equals 24.54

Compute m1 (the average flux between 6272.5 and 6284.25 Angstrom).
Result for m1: 22.3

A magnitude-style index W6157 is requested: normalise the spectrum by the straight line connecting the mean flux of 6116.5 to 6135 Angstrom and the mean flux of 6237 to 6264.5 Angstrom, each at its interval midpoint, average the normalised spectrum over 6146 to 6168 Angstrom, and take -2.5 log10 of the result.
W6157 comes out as 0.083 mag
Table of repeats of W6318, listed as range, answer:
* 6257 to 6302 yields 24.43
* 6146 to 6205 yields 23.1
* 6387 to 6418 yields 25.05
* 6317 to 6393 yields 25.5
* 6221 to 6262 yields 24.37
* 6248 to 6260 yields 24.12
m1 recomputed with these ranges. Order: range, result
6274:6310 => 22.7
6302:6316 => 23.3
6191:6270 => 22.8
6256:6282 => 23.2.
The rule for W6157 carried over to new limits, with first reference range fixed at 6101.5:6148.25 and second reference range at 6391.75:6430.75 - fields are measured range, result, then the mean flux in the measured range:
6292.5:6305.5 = 0.04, 22.5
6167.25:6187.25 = 0.03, 22.2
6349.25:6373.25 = 0.05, 22.5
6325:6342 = 0.01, 23.3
